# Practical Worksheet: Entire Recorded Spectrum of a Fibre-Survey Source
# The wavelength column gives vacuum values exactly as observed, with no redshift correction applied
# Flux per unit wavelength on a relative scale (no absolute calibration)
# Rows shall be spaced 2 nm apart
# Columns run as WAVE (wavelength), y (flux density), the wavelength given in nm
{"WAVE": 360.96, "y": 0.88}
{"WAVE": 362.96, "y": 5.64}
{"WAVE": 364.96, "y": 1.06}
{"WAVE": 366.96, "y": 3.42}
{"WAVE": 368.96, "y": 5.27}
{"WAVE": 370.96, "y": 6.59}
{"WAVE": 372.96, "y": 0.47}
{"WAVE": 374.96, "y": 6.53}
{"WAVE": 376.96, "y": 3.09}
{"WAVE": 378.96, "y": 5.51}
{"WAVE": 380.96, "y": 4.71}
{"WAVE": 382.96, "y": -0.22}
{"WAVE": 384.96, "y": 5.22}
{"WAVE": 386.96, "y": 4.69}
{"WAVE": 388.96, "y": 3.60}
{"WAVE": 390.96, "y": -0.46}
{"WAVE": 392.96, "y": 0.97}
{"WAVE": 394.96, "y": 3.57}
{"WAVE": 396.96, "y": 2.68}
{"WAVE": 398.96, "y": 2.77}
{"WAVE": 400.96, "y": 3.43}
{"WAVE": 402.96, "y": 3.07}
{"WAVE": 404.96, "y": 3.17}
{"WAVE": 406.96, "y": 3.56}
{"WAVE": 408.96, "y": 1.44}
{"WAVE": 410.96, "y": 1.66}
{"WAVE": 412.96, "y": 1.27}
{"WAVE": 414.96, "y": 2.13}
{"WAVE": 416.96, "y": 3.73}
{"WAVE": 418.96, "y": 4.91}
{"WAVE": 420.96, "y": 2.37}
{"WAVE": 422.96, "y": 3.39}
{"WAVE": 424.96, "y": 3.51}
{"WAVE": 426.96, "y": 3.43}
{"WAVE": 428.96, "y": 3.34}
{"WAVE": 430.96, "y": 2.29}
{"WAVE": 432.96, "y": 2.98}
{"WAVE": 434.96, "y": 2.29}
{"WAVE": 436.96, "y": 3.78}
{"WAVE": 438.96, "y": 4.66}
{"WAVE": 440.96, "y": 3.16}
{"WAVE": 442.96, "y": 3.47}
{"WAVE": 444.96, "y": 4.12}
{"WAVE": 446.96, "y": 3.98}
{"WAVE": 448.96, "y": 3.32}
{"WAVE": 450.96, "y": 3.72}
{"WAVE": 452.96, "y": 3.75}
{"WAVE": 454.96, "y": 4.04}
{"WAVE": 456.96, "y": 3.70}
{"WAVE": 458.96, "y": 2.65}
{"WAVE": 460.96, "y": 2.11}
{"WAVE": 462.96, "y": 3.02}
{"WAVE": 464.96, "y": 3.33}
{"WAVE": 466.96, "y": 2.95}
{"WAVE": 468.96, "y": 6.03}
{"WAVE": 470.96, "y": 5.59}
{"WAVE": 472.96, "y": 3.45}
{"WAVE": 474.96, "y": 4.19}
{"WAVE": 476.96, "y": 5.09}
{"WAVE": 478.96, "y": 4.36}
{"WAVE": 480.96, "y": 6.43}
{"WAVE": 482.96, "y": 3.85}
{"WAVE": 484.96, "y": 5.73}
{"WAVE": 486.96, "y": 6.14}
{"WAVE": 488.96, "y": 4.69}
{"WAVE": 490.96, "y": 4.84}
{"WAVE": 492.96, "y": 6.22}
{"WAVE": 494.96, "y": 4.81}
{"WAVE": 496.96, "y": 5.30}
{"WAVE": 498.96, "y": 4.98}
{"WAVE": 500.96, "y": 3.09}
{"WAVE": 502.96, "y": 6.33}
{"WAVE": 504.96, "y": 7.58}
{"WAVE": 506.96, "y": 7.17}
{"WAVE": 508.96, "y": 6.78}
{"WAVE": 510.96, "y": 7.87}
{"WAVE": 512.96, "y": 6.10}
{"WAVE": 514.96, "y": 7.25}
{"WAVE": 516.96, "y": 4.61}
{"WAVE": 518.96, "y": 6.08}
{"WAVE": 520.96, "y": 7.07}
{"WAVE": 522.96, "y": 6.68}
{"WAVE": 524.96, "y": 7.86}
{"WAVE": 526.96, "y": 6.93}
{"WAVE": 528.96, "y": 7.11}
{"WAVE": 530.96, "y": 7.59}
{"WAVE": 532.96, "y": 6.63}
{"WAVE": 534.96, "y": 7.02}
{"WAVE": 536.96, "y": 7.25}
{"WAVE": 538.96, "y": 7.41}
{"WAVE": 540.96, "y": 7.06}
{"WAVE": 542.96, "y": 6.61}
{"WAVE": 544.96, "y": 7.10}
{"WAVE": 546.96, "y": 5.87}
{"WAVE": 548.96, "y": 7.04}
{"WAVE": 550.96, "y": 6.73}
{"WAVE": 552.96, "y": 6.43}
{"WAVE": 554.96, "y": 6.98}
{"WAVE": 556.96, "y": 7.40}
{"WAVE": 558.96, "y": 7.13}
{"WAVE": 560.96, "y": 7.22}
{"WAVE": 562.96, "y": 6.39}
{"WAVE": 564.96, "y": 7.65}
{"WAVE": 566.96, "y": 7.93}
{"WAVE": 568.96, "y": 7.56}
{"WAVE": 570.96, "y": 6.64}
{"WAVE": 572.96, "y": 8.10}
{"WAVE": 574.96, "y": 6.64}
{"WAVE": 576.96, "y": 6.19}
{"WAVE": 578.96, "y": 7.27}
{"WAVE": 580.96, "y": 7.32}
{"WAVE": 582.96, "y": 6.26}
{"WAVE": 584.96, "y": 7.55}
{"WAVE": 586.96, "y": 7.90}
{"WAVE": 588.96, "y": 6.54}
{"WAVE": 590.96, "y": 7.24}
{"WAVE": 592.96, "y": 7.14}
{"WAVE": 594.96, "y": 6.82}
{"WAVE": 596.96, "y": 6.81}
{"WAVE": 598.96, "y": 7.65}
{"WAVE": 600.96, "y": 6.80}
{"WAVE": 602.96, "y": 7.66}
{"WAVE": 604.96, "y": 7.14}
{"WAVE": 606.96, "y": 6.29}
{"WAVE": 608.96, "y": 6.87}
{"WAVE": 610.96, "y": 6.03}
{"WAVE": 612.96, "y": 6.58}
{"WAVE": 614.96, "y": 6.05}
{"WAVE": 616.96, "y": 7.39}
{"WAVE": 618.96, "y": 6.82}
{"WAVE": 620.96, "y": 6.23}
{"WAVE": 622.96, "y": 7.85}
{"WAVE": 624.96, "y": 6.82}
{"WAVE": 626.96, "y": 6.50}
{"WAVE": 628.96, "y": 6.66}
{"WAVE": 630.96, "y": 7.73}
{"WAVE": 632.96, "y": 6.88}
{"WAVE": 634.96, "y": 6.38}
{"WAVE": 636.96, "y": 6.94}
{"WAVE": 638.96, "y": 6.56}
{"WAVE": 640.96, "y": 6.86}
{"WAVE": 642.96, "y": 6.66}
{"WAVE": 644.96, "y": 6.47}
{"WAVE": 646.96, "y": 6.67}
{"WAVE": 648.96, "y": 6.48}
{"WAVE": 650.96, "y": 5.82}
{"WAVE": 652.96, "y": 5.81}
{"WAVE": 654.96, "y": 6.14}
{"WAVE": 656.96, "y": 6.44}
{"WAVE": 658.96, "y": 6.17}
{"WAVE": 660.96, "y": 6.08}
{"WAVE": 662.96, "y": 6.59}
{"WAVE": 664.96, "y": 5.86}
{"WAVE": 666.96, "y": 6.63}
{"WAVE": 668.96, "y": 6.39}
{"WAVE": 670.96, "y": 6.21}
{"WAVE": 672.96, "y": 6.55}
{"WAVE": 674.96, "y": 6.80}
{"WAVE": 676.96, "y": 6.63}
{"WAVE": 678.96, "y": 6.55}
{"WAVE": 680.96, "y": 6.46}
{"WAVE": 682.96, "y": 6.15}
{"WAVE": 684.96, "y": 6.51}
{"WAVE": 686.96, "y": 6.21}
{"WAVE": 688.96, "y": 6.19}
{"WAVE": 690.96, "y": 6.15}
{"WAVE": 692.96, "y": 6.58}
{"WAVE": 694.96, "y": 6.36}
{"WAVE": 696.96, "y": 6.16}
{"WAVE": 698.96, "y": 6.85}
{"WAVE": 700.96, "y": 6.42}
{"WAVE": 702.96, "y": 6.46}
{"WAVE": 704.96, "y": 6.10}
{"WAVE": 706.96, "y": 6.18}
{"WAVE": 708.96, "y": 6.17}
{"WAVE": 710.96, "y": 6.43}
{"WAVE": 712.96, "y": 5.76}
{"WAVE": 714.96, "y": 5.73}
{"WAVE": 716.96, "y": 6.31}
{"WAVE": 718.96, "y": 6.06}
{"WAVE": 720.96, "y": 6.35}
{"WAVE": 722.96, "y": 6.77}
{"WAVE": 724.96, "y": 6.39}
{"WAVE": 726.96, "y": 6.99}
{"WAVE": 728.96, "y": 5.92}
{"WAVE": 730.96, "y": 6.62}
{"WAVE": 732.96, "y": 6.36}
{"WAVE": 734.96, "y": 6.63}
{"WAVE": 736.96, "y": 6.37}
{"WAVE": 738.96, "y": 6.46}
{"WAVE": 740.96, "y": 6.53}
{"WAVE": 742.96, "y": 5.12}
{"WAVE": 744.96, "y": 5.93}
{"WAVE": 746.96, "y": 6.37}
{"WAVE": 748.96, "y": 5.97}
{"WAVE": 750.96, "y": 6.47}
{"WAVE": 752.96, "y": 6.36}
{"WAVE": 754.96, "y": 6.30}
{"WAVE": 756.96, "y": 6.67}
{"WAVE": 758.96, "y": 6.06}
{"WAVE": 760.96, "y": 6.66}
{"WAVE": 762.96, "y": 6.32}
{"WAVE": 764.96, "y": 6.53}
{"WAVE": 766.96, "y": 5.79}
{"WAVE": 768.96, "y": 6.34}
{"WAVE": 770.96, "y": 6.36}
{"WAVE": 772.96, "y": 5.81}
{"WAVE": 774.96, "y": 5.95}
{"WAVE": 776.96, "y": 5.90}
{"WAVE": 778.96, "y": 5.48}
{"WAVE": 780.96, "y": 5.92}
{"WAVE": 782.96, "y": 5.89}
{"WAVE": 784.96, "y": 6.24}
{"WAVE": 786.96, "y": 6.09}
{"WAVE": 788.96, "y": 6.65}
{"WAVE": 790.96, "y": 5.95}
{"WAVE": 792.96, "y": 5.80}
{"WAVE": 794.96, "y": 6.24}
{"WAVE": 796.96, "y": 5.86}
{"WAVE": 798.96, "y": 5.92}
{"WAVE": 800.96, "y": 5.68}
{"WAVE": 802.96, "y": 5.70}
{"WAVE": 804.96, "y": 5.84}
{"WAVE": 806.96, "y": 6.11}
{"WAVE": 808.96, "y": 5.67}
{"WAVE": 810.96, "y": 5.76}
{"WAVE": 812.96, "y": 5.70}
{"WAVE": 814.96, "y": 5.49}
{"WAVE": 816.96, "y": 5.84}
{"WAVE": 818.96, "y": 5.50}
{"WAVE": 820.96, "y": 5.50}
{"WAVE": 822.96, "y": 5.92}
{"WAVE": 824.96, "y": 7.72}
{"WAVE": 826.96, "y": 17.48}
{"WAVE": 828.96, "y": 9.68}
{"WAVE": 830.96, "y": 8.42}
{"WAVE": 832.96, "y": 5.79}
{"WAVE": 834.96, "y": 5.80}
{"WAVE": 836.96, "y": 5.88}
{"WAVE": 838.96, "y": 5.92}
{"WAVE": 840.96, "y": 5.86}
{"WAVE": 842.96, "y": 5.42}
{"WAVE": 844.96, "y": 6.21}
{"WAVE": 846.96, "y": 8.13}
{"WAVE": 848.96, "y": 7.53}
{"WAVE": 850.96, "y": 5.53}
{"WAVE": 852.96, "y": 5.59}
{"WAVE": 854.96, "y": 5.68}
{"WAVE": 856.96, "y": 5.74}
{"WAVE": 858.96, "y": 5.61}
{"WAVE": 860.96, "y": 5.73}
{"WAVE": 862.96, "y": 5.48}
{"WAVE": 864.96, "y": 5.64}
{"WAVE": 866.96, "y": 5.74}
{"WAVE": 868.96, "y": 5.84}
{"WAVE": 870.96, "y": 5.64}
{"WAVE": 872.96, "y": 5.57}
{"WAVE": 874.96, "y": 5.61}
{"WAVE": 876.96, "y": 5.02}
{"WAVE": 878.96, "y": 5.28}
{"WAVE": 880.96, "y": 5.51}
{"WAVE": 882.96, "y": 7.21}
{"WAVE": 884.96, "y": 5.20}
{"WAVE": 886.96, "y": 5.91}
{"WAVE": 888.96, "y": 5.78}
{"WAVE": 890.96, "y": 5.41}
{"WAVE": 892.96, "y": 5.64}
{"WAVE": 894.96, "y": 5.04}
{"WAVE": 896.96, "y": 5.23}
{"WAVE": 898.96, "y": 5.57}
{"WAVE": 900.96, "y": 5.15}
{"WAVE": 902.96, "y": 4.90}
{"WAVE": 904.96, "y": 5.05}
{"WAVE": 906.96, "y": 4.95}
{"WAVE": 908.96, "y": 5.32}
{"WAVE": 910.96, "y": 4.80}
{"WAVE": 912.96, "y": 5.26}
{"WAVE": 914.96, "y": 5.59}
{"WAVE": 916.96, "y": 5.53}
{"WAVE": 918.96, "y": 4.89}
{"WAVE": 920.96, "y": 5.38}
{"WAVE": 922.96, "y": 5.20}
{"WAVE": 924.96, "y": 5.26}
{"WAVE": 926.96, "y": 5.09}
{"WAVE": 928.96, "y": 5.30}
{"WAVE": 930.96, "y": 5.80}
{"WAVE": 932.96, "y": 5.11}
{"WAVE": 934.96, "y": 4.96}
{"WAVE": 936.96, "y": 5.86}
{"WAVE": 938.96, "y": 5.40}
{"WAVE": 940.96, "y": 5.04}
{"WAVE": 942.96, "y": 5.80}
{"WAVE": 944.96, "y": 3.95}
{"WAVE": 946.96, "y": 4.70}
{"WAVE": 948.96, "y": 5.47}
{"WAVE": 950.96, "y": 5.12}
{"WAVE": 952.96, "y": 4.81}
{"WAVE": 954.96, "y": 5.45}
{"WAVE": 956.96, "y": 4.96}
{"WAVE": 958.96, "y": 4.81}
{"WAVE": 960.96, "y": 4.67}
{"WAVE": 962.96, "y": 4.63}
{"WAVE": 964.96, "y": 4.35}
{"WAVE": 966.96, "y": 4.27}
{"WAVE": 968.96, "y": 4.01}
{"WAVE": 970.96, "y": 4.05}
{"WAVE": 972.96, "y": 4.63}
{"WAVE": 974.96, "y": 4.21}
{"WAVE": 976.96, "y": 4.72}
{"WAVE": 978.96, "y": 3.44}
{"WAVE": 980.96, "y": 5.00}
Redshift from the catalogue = 0.26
